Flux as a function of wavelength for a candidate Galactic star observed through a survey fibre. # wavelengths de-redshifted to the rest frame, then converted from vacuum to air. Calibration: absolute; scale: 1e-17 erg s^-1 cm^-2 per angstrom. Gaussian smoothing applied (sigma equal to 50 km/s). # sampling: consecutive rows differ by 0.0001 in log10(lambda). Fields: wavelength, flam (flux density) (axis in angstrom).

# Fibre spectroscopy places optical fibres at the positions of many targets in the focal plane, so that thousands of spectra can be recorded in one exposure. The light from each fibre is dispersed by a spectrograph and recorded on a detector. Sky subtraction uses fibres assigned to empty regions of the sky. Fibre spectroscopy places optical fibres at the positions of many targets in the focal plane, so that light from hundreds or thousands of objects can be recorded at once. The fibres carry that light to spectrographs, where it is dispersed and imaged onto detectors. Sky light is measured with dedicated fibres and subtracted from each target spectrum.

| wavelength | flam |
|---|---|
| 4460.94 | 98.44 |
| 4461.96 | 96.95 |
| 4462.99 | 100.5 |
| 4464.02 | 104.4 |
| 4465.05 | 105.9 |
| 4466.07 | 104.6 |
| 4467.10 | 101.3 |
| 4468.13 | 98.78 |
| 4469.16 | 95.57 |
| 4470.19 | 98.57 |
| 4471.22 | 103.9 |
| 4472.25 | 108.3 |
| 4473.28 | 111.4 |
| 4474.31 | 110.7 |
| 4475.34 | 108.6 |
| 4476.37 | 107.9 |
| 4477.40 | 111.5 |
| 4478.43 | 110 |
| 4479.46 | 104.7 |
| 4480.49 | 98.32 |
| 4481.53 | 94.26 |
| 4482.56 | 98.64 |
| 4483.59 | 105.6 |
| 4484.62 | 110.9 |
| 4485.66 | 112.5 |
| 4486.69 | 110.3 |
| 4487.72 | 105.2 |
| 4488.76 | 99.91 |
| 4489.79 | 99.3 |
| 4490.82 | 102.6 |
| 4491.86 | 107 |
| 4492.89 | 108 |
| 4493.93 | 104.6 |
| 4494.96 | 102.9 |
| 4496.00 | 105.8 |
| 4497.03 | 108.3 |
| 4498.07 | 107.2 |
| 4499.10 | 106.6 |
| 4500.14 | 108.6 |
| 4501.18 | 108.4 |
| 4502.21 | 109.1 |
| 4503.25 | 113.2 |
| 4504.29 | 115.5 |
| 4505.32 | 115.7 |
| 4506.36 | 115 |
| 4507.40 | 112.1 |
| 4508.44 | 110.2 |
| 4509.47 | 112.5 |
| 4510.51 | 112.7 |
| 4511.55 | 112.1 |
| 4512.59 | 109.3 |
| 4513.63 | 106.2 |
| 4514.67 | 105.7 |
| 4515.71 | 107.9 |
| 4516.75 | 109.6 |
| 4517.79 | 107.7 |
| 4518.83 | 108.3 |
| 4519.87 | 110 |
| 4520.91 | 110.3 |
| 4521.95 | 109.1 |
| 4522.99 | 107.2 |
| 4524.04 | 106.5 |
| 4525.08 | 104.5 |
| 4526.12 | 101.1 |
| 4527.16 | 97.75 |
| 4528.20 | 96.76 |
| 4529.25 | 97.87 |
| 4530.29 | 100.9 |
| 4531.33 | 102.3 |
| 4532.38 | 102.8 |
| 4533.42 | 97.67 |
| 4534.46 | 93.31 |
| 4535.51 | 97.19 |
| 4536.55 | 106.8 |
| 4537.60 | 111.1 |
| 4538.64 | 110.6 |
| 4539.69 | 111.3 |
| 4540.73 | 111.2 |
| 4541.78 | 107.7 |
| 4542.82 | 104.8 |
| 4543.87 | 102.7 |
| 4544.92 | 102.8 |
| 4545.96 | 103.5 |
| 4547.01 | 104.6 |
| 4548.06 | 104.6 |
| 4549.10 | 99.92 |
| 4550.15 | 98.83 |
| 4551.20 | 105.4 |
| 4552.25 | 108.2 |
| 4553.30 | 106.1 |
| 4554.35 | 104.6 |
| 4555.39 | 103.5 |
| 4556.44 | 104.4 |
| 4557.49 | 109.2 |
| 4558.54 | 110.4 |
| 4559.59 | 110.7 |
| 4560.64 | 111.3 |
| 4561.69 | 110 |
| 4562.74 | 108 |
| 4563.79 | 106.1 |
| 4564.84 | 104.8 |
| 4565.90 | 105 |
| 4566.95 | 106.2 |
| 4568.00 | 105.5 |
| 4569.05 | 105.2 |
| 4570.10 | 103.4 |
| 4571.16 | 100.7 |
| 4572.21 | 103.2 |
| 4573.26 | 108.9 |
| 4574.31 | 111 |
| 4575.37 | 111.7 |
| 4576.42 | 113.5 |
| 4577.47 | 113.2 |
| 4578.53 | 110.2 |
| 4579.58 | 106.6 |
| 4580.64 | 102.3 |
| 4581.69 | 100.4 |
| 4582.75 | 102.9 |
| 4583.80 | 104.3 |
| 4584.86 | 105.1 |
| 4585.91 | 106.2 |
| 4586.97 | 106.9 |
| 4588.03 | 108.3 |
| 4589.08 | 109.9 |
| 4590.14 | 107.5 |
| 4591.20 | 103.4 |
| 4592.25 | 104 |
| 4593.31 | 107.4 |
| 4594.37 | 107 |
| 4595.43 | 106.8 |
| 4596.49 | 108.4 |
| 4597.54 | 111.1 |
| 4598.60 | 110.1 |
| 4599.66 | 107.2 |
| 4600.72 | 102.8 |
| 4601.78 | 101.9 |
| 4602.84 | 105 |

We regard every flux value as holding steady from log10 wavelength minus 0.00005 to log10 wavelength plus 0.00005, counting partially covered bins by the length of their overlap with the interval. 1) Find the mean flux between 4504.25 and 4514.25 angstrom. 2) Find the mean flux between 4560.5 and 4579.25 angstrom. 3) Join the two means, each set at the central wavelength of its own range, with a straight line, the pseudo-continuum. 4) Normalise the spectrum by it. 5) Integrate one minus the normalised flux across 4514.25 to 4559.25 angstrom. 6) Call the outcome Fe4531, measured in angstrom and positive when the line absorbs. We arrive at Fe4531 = 2.1 angstrom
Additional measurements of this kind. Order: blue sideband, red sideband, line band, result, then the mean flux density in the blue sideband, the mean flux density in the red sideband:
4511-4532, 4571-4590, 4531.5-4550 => 0.3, 106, 107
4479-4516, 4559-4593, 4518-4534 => 0.5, 107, 107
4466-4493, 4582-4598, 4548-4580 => -0.2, 105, 107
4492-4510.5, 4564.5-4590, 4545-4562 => 0.3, 110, 106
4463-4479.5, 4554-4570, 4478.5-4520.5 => -0.7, 105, 107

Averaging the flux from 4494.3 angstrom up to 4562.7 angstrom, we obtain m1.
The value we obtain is 107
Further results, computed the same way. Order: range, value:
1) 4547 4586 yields 106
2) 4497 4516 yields 110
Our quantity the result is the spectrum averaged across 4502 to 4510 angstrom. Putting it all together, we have 113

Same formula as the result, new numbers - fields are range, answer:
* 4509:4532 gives 106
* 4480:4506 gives 106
